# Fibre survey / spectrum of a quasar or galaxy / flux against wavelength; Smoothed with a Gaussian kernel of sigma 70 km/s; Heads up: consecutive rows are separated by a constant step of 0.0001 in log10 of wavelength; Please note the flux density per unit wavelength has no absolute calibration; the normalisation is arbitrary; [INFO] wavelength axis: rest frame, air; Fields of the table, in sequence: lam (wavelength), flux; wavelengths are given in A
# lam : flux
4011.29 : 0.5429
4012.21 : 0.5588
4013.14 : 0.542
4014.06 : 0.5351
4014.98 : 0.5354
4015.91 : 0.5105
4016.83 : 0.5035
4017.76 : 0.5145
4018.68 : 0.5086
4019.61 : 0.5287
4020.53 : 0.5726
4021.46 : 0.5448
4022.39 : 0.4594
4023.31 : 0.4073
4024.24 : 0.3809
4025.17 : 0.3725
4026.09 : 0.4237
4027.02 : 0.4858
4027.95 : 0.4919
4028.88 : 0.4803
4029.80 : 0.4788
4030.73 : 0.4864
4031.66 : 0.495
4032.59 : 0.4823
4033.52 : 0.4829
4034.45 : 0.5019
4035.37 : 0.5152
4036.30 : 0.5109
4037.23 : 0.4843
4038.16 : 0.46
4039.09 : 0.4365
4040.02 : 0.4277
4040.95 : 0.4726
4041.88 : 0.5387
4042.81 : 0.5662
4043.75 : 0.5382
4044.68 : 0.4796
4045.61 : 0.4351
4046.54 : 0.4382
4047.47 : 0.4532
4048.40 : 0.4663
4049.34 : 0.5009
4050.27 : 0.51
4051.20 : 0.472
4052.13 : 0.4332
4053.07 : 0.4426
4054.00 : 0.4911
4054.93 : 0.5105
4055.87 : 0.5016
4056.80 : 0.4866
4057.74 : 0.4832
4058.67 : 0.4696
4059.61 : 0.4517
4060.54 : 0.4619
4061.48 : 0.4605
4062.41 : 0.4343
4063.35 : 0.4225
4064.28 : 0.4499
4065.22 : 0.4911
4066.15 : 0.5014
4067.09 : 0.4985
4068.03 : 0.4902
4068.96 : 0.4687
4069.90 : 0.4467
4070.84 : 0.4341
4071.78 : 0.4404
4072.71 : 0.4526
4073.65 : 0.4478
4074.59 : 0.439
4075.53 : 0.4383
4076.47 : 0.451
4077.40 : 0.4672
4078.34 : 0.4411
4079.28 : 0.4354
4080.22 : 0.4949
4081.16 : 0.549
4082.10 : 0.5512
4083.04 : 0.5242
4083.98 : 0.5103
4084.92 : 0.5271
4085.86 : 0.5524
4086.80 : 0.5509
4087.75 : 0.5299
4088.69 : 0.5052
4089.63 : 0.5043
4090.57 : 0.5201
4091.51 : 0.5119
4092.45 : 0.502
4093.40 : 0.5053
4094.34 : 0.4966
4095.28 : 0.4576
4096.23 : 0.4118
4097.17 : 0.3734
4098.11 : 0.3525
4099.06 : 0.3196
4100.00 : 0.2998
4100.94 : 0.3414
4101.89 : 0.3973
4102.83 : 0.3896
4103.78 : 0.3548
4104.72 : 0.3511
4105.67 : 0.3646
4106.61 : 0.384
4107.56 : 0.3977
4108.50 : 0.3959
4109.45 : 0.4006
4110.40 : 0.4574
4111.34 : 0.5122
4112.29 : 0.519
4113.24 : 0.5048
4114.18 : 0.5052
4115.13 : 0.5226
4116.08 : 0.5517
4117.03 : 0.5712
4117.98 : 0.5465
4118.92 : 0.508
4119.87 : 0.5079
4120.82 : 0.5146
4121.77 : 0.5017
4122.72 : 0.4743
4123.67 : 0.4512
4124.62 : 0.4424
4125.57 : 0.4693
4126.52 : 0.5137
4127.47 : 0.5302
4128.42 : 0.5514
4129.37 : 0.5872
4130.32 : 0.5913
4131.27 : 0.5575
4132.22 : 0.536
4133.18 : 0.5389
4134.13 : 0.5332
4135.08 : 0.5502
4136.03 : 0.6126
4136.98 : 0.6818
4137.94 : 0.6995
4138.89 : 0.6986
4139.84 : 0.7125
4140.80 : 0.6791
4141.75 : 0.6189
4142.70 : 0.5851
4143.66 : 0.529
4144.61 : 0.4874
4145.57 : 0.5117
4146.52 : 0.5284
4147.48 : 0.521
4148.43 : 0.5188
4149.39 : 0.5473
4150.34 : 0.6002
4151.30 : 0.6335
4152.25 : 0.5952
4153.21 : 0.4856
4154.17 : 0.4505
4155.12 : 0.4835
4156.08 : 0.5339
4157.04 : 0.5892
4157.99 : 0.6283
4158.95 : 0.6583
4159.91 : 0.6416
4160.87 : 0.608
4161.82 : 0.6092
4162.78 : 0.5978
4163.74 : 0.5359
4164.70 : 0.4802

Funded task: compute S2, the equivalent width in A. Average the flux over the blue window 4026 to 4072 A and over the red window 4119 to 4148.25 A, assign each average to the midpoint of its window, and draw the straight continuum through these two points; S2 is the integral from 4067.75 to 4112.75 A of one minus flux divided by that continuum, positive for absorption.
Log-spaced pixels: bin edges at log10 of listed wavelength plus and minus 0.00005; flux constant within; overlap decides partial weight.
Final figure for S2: 5.5 A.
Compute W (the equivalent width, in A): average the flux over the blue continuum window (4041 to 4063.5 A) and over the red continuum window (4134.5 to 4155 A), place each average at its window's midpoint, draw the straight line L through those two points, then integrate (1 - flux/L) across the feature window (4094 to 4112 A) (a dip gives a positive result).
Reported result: 4.8 A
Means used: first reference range 0.477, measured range 0.393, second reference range 0.581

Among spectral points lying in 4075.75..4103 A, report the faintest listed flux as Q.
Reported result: 0.2998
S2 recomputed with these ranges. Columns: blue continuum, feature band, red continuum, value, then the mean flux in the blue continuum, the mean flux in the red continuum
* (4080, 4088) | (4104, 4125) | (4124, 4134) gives 2.4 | 0.533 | 0.531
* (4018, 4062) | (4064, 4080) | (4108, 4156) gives 1.3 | 0.478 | 0.54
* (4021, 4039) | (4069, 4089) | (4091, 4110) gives -3.0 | 0.47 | 0.401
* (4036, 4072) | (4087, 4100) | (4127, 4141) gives 1.9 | 0.473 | 0.602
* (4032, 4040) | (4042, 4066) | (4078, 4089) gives 0.9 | 0.481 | 0.515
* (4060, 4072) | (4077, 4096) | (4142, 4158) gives -1.0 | 0.462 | 0.542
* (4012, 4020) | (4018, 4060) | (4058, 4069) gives 1.5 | 0.525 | 0.467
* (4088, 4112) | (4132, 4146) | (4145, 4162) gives -2.0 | 0.422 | 0.563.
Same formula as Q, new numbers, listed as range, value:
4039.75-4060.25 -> 0.4277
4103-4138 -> 0.3511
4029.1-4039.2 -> 0.4365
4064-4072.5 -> 0.4341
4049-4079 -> 0.4225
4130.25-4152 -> 0.4874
